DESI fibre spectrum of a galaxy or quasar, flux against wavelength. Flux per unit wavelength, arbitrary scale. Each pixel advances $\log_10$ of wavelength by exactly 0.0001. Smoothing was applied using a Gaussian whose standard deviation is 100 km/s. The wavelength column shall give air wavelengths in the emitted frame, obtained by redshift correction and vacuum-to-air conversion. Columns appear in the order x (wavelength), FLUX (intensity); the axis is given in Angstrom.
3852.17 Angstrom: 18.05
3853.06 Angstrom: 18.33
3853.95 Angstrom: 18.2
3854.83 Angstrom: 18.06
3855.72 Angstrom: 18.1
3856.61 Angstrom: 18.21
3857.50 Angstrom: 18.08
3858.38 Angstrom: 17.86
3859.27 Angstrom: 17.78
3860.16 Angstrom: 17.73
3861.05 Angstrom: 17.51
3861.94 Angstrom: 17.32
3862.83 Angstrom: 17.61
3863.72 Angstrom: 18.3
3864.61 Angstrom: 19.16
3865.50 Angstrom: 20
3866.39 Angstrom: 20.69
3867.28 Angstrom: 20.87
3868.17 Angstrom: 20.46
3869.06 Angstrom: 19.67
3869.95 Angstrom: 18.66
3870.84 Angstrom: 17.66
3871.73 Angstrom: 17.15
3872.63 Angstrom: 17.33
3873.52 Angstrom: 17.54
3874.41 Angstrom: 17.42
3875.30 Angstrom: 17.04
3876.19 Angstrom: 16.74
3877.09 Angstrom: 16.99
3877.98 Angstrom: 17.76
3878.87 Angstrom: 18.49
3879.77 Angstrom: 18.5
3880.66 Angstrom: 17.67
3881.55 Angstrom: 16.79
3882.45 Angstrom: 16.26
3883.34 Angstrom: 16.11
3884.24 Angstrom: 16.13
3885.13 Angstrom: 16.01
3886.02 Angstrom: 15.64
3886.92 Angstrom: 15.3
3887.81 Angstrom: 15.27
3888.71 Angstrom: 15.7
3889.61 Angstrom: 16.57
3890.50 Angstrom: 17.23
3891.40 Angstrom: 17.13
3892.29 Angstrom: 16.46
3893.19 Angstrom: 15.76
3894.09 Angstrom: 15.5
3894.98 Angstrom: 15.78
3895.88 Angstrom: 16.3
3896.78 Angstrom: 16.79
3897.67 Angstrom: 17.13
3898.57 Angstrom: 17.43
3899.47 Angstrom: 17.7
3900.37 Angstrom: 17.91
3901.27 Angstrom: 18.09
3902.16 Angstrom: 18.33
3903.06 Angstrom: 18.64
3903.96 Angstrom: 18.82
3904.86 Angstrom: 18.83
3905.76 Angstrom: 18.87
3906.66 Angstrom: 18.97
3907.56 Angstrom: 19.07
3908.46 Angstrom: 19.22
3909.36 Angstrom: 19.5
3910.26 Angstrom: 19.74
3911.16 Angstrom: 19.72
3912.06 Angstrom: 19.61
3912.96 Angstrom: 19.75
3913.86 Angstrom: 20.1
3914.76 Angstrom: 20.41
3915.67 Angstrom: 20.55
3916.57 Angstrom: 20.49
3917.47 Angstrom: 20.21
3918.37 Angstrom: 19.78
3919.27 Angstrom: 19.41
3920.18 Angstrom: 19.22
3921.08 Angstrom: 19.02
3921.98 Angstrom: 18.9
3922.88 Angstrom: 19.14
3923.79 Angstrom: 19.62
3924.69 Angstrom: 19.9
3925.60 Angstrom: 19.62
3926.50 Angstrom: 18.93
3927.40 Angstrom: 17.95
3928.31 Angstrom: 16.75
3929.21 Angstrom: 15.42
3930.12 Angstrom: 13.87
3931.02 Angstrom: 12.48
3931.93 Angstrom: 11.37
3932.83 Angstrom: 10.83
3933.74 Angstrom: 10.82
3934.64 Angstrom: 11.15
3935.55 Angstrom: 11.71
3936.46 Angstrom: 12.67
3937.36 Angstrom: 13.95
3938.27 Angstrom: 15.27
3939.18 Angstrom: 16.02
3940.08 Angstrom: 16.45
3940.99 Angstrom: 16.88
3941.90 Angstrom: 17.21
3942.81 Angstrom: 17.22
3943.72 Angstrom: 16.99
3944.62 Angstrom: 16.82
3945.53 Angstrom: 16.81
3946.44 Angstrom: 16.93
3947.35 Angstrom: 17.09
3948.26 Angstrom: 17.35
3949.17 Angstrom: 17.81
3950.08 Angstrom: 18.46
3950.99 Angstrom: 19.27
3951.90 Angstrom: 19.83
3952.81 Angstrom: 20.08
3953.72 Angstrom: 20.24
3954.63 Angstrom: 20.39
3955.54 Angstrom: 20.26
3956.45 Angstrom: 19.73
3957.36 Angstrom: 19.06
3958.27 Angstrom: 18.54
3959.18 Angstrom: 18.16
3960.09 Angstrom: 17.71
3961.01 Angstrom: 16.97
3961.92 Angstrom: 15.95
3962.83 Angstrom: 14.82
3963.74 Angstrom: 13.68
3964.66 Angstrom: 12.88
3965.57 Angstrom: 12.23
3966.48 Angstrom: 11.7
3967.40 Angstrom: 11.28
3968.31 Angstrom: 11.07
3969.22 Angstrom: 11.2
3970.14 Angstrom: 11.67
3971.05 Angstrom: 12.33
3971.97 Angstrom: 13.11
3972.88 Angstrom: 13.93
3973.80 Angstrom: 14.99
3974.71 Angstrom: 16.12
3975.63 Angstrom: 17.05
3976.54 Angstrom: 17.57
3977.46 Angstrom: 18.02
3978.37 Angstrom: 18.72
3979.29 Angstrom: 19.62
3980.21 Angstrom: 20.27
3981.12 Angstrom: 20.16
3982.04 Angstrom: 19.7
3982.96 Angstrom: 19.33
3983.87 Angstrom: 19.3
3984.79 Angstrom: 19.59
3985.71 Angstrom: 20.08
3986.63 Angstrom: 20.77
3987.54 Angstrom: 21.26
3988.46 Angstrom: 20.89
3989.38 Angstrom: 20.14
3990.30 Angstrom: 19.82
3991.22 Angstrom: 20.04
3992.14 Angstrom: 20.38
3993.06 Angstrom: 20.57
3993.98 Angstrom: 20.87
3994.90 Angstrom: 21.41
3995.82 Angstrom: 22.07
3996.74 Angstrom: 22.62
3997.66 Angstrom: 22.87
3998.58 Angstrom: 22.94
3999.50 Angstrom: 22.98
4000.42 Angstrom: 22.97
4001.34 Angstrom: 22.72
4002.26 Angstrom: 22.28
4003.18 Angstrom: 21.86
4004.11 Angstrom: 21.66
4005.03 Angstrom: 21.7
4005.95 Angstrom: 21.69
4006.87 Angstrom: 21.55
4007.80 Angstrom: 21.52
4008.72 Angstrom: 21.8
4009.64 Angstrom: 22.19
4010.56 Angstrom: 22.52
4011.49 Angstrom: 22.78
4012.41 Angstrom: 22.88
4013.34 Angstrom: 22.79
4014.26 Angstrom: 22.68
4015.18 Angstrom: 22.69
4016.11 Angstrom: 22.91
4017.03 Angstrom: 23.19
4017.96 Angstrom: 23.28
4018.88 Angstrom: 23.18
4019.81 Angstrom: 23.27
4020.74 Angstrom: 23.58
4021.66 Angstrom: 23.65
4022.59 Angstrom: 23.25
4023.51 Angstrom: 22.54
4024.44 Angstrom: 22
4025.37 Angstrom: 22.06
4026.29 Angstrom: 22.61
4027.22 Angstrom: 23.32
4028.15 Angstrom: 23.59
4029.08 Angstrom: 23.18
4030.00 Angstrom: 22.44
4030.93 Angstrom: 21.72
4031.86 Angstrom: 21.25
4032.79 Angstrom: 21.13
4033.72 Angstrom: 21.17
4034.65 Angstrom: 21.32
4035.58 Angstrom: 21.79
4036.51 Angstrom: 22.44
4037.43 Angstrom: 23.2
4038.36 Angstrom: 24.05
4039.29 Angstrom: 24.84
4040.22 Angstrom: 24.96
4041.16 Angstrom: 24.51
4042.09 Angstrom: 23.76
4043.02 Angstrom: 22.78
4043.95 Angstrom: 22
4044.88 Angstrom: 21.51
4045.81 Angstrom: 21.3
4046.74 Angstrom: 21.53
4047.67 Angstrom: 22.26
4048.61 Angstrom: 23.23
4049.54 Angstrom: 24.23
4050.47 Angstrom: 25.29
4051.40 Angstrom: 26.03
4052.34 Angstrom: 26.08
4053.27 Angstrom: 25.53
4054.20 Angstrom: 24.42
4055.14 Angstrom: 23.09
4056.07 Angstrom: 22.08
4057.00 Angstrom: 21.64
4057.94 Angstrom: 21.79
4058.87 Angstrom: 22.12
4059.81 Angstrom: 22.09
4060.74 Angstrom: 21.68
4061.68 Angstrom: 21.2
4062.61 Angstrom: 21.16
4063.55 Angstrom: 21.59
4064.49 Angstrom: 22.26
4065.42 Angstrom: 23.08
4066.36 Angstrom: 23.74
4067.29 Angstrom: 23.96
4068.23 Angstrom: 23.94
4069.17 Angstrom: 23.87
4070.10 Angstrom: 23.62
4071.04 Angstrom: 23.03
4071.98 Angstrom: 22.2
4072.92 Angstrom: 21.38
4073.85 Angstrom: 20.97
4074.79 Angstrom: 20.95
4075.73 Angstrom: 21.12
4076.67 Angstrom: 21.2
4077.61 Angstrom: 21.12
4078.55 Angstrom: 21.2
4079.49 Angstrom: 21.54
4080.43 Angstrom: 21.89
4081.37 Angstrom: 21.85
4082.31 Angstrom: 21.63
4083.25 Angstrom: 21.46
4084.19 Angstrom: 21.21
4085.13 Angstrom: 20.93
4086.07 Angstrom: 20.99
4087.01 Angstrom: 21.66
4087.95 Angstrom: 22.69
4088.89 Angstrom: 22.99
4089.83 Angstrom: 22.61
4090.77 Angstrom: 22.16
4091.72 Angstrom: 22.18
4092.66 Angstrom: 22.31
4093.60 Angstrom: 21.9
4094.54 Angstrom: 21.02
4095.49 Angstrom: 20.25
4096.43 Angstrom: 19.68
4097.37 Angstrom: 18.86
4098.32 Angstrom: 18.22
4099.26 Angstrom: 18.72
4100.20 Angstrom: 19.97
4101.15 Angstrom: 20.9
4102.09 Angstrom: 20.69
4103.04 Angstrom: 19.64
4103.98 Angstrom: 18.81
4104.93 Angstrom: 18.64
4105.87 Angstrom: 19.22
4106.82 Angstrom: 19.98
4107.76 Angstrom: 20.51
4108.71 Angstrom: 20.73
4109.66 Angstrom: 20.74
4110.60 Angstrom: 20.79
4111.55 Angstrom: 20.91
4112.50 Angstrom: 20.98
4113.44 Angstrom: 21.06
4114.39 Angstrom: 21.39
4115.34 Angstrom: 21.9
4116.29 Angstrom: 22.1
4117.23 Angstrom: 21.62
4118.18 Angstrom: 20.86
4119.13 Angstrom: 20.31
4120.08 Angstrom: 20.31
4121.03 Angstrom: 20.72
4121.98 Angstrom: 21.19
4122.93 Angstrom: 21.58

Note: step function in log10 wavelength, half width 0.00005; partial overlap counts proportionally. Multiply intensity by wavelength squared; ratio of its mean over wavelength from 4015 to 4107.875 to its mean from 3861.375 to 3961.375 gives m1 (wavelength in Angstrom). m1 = 1.36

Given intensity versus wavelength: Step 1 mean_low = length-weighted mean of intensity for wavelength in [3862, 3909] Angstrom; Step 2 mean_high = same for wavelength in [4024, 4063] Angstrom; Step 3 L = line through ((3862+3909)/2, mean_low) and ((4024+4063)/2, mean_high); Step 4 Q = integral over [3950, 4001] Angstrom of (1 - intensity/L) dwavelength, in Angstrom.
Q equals 6.0 Angstrom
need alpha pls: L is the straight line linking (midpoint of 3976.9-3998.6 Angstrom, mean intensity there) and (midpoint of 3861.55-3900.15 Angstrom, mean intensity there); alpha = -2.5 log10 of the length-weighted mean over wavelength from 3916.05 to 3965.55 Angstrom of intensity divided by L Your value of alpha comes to 0.126 mag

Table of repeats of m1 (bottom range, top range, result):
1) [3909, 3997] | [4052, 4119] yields 1.31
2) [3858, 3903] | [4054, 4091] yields 1.40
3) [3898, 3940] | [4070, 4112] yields 1.31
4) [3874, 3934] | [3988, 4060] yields 1.37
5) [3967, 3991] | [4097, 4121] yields 1.25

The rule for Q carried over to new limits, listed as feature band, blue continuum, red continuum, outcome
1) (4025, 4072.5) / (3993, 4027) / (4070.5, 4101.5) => -2.3 Angstrom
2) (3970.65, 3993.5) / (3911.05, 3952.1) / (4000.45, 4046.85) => 1.8 Angstrom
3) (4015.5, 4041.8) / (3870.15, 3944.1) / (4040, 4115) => -3.1 Angstrom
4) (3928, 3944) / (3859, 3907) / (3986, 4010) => 4.3 Angstrom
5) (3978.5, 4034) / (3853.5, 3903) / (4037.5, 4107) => -3.6 Angstrom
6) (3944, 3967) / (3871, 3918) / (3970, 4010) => 2.2 Angstrom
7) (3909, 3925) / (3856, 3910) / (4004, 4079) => -0.8 Angstrom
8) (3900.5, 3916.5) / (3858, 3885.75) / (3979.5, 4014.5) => -0.3 Angstrom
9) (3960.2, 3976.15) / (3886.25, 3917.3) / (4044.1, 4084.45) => 4.9 Angstrom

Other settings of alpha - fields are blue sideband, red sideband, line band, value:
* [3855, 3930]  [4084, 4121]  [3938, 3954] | 0.070 mag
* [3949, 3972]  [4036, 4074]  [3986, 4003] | -0.158 mag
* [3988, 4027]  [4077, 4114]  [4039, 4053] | -0.098 mag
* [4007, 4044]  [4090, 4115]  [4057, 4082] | -0.032 mag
